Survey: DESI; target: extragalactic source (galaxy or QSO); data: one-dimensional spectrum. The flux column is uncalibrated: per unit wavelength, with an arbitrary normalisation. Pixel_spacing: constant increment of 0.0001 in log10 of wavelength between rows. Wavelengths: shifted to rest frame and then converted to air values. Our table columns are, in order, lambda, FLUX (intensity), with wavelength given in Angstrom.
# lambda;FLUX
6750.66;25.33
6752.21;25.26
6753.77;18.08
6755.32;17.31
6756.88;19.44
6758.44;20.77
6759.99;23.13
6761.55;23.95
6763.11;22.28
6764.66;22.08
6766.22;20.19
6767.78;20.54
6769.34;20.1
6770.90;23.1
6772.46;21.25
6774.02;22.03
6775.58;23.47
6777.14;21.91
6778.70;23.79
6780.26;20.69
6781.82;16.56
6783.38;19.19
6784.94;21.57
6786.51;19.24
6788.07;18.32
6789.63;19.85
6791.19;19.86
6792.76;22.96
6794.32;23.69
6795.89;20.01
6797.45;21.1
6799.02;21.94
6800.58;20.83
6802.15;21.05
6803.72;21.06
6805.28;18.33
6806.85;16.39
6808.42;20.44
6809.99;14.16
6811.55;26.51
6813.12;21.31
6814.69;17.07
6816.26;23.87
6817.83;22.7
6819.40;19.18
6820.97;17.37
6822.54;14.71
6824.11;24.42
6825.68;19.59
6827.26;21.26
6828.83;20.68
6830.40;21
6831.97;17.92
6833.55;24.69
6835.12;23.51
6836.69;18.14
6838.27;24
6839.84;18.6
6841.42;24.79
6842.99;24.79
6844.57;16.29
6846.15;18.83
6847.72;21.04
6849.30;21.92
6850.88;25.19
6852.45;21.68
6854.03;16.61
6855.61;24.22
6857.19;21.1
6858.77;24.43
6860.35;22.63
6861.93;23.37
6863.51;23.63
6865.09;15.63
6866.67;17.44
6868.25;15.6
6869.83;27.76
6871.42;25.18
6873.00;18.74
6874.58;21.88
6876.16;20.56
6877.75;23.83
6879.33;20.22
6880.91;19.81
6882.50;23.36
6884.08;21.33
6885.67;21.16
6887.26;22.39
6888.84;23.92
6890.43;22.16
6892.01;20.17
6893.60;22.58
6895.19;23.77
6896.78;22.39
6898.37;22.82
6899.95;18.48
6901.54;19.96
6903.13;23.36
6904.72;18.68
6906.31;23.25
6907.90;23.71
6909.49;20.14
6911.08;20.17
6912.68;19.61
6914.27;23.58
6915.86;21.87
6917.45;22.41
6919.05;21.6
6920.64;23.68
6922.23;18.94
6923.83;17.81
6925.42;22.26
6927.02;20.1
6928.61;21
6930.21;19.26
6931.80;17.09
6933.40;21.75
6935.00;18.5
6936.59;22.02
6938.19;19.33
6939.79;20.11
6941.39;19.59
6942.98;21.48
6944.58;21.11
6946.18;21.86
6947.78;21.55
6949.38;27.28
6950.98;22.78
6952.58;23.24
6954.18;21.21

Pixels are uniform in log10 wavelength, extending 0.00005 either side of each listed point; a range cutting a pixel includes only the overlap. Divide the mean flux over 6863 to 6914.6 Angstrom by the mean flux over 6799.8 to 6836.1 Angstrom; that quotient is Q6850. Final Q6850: 1.05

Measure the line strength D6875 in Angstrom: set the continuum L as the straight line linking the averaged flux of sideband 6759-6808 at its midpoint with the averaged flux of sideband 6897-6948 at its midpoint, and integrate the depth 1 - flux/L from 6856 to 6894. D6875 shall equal -1.3 Angstrom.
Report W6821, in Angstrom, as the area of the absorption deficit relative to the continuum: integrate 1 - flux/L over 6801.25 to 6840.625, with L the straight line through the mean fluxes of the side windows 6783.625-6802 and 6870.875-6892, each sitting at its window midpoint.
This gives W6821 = 1.5 Angstrom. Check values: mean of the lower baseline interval 20.8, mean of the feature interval 20.3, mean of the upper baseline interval 21.8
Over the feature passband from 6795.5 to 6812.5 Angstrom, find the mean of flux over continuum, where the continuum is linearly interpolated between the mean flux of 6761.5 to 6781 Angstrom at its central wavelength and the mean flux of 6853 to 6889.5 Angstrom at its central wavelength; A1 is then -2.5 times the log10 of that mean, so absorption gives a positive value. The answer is 0.08 mag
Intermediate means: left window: 21.9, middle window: 20.2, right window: 21.5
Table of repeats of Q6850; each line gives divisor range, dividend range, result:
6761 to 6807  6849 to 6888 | 1.03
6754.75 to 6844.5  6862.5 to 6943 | 1.01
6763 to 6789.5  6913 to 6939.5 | 0.99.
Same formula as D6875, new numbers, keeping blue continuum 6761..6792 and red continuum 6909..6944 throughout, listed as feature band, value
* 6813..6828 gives 0.5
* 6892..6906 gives -0.6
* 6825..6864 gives -1.5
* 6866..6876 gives -0.2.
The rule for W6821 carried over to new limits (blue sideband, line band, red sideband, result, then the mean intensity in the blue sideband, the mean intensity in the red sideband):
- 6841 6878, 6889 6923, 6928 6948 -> -1.37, 21.5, 20.3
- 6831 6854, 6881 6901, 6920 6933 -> -1.31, 21.4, 20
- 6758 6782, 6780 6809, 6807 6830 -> 1.09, 21.8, 20.1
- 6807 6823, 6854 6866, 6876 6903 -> -0.44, 19.7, 21.8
